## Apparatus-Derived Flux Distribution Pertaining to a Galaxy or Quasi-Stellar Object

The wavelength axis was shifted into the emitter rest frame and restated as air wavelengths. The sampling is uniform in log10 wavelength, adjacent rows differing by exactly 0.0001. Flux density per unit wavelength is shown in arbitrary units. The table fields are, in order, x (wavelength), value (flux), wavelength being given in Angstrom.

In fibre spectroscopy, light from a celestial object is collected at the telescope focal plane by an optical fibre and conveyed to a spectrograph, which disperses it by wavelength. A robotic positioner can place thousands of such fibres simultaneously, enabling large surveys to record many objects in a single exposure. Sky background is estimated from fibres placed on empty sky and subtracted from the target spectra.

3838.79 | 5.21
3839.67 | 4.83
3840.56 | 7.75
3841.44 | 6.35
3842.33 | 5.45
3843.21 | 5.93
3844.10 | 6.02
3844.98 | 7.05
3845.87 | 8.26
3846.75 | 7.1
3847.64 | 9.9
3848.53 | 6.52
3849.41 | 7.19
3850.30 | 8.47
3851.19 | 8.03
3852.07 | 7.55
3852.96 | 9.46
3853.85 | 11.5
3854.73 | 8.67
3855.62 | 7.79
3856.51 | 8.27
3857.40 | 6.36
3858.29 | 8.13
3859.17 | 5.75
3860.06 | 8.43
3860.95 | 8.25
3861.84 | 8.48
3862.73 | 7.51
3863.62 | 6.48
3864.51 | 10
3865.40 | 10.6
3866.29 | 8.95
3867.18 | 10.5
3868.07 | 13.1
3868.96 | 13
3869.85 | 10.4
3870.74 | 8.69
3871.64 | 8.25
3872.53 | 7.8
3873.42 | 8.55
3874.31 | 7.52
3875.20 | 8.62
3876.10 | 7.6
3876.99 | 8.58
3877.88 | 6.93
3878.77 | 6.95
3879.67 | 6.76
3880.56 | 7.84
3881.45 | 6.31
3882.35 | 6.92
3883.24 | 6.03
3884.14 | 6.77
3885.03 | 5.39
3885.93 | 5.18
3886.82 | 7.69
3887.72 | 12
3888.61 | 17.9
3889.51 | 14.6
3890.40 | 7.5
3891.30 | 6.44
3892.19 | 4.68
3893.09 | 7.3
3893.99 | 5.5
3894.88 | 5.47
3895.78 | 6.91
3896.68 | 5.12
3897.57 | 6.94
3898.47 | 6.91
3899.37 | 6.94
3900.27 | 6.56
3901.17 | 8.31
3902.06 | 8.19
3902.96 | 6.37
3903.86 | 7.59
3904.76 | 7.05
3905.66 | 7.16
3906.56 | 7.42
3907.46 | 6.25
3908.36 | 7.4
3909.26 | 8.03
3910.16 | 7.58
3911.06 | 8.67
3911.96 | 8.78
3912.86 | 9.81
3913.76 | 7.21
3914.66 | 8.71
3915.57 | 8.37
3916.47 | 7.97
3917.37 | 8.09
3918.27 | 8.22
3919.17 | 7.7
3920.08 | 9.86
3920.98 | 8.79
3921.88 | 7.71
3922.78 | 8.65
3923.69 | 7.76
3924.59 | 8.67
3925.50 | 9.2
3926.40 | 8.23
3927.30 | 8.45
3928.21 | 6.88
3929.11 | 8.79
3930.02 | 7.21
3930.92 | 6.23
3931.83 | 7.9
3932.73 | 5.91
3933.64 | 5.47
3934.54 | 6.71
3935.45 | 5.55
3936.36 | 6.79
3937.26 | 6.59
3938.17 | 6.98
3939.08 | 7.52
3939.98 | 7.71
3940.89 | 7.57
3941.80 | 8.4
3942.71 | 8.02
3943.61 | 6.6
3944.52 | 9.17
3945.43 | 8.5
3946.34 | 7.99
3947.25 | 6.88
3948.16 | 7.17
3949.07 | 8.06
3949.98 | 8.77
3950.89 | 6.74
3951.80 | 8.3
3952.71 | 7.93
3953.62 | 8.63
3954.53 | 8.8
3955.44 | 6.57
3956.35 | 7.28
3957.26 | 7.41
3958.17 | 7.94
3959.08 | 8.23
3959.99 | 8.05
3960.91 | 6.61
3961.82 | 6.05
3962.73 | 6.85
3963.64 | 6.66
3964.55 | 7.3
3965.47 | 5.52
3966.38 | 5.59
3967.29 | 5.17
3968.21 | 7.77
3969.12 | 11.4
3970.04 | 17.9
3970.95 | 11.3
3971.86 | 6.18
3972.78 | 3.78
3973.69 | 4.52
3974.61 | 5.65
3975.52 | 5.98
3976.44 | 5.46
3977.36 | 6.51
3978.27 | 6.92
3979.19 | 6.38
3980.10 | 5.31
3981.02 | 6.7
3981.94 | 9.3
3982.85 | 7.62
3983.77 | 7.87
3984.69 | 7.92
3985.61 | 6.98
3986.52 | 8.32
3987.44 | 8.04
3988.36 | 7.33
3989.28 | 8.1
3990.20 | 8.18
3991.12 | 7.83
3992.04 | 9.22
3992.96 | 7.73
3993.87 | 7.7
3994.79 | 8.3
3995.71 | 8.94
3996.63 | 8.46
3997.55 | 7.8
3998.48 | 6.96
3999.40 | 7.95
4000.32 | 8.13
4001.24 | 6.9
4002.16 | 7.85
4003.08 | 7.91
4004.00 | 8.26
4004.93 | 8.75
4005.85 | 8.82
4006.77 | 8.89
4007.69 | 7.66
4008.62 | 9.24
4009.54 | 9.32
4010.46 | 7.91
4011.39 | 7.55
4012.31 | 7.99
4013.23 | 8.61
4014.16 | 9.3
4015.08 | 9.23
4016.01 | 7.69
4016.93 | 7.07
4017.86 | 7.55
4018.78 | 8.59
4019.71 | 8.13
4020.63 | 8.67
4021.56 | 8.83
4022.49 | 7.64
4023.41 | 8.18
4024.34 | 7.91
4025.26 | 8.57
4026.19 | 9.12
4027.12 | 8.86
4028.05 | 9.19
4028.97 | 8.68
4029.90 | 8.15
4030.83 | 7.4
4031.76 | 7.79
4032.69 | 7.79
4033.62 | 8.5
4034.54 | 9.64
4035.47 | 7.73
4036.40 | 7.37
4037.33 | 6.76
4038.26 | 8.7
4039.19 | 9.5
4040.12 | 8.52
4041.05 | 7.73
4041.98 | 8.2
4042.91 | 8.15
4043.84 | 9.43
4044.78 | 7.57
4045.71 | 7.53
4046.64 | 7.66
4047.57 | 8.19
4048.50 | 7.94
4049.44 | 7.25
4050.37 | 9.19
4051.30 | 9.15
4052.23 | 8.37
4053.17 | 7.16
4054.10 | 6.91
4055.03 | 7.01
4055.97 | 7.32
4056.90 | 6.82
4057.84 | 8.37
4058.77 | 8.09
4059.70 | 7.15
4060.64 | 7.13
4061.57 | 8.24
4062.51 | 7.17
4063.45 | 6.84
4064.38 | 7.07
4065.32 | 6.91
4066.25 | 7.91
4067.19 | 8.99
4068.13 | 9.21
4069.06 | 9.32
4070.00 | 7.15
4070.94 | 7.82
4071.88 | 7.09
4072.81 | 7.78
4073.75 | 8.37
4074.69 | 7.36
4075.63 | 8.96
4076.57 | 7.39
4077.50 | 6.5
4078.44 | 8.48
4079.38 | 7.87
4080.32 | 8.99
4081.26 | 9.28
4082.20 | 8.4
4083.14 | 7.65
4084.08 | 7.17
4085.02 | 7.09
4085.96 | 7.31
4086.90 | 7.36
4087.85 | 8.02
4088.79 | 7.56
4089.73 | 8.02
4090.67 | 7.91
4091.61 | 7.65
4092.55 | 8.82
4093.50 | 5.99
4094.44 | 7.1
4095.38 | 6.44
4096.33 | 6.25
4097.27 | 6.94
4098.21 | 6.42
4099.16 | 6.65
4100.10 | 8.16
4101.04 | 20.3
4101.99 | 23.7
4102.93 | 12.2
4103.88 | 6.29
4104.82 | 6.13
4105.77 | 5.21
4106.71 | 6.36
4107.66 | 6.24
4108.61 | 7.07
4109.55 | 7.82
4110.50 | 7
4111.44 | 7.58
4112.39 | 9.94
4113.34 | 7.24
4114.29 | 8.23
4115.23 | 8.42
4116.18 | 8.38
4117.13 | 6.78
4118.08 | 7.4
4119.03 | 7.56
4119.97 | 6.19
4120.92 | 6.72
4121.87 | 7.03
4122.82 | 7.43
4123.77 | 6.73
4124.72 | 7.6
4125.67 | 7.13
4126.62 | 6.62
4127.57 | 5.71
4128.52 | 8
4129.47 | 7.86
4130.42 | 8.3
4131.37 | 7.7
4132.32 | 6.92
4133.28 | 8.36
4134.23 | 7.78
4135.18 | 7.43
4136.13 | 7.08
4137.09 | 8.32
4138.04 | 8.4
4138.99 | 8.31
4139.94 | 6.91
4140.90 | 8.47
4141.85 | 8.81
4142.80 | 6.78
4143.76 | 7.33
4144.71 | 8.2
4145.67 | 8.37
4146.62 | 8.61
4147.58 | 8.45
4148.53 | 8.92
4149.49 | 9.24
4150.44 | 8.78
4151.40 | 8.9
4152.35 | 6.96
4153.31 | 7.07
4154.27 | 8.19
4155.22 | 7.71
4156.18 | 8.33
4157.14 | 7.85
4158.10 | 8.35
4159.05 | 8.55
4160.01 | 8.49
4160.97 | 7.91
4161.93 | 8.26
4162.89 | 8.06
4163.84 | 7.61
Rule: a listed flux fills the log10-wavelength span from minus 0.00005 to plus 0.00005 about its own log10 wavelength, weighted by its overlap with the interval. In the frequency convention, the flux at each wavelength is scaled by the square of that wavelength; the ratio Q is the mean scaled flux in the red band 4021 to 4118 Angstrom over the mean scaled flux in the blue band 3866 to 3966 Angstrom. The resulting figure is 1.12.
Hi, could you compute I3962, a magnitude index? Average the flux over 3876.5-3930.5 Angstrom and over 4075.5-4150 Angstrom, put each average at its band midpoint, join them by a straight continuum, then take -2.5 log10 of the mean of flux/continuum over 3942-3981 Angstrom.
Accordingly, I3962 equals 0.06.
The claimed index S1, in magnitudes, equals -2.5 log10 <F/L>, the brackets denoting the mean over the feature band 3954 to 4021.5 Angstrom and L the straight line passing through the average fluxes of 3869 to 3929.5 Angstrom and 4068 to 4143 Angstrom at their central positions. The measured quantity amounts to 0.021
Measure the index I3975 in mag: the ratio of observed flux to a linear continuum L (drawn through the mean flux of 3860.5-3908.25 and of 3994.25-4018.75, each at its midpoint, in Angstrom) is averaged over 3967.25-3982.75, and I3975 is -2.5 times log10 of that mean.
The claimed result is 0.09 mag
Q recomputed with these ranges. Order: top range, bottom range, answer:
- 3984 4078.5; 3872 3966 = 1.12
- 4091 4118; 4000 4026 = 1.06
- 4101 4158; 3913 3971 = 1.13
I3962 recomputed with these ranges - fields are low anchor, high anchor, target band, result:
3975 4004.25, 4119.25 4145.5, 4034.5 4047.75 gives -0.08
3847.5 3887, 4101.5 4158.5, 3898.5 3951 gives 0.06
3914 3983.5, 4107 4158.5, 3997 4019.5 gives -0.08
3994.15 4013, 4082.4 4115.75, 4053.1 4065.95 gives 0.13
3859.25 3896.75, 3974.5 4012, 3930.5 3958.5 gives 0.08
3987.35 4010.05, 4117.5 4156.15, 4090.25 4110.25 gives -0.09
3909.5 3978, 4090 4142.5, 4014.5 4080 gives -0.02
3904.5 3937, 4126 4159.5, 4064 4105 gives -0.07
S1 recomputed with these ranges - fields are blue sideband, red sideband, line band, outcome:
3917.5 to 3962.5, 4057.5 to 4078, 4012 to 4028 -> -0.09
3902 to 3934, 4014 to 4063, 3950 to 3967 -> 0.09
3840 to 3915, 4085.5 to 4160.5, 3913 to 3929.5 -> -0.05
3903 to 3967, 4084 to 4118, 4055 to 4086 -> 0.04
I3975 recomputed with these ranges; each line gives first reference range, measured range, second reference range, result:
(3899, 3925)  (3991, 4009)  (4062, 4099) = -0.053 mag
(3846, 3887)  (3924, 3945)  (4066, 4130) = 0.095 mag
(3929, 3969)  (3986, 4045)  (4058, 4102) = -0.073 mag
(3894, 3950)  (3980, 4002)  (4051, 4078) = -0.032 mag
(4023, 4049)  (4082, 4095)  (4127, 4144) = 0.056 mag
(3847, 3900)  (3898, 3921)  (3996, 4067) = 0.042 mag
